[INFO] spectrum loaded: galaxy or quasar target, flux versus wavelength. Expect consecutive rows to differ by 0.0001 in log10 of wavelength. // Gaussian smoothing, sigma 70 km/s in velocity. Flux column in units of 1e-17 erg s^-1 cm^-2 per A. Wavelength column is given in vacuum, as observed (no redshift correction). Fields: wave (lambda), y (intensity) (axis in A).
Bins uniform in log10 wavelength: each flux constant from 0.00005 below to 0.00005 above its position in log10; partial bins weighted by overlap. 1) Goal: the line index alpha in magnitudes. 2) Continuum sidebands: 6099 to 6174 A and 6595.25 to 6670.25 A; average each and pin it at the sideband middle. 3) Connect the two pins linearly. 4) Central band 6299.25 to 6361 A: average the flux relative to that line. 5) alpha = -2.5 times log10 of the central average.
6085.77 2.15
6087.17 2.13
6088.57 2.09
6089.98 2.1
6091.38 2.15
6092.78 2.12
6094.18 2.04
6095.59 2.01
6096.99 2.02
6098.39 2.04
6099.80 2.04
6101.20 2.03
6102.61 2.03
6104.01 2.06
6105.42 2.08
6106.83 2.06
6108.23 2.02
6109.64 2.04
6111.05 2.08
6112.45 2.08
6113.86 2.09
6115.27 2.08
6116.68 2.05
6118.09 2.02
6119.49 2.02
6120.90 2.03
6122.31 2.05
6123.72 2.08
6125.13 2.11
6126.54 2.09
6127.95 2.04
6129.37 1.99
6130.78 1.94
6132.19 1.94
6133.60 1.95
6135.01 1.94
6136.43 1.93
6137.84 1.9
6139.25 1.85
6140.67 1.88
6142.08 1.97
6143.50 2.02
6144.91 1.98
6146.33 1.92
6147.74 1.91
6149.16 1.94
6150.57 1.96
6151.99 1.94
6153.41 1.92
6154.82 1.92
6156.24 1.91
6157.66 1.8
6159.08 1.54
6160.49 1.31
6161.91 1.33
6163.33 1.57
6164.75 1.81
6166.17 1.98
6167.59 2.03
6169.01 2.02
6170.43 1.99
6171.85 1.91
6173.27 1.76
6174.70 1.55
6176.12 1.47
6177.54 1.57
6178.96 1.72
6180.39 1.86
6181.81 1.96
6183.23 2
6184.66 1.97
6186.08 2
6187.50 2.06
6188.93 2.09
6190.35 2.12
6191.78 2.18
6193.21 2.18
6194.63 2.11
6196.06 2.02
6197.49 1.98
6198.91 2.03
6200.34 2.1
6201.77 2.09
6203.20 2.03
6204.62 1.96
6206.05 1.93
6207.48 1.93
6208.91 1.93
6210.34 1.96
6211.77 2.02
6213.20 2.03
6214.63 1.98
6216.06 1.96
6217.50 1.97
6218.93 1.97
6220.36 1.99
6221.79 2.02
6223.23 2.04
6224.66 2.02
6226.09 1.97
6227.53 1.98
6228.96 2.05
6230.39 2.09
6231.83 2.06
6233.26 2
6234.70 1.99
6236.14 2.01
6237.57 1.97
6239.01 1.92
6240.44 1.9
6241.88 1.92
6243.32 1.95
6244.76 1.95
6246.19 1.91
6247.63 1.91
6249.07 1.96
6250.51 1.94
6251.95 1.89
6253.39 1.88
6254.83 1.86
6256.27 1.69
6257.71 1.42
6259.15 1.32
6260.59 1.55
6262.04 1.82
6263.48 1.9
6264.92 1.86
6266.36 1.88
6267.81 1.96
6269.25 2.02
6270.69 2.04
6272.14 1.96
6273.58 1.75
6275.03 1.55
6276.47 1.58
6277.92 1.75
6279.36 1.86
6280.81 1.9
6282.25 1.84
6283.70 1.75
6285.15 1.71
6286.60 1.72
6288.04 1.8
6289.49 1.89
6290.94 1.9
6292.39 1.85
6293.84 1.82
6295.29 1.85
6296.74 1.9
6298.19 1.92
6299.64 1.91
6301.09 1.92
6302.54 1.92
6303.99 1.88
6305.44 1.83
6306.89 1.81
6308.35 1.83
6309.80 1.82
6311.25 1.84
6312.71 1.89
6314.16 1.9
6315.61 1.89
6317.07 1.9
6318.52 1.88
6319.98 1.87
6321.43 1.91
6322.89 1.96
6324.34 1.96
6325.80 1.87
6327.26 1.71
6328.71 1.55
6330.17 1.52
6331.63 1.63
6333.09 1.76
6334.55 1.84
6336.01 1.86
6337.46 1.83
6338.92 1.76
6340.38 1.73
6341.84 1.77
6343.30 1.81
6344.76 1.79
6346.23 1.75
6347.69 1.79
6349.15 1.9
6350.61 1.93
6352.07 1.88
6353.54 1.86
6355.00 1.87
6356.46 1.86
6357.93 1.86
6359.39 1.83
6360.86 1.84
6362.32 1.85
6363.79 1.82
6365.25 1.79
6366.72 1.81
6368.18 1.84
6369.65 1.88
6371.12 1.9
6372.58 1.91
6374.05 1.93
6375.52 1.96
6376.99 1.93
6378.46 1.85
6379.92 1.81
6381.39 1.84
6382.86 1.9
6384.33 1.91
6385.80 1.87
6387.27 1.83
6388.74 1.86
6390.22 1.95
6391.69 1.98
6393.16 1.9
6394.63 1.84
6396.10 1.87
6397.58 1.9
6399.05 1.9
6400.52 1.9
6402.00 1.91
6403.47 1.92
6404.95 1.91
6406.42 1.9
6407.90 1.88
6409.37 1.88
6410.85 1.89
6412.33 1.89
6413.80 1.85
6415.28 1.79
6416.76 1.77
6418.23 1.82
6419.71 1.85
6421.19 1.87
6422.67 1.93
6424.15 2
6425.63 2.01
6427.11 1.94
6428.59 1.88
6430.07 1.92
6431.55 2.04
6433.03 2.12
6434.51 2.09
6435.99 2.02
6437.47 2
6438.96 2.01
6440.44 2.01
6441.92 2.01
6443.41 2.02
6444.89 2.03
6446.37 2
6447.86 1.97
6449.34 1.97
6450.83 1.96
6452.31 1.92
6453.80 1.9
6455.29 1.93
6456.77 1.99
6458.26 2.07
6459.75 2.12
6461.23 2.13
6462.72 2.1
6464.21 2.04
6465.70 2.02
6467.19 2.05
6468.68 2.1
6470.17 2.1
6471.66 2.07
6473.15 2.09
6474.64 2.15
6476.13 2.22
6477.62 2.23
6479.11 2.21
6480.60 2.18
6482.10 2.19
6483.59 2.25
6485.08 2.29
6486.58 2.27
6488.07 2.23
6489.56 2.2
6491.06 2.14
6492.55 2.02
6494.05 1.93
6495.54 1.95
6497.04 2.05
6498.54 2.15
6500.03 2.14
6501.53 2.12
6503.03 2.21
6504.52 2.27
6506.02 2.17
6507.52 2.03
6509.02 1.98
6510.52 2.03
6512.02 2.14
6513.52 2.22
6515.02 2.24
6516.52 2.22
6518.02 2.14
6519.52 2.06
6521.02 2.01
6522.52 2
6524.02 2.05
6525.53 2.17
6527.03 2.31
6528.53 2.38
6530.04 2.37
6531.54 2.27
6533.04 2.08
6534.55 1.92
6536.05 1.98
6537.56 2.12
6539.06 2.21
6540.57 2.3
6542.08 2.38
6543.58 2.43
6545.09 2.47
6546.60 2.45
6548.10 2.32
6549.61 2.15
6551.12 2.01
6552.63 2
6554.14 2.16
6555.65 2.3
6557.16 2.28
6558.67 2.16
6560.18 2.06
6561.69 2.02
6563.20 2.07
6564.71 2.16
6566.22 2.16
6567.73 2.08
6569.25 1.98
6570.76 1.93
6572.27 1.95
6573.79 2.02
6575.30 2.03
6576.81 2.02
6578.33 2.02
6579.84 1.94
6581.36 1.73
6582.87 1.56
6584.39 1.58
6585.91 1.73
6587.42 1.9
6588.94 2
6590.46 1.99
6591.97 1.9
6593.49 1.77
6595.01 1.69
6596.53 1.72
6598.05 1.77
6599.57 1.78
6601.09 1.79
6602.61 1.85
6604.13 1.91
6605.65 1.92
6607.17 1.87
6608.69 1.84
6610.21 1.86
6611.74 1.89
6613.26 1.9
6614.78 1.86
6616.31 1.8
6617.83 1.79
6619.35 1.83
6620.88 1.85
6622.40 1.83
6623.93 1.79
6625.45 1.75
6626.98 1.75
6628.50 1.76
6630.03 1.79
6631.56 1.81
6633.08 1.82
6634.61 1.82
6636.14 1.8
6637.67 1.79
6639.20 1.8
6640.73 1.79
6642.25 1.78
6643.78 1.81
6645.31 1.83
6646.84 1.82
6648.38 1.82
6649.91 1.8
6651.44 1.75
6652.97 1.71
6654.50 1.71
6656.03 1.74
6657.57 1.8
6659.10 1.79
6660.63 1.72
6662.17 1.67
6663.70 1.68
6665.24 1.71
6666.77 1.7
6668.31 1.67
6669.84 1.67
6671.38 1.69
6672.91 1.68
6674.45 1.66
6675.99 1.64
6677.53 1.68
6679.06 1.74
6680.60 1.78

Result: 0.03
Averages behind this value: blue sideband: 1.94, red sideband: 1.79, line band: 1.83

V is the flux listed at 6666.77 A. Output 1.7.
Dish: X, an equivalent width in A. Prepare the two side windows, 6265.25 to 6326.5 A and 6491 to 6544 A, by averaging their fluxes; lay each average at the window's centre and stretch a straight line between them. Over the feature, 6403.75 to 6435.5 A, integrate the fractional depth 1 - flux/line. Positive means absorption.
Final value 1.6 A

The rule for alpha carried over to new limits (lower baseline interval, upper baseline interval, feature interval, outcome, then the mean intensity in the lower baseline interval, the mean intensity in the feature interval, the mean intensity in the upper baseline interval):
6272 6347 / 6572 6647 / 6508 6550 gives -0.198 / 1.81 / 2.19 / 1.83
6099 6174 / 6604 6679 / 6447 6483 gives -0.132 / 1.94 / 2.07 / 1.78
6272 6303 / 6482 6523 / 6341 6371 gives 0.046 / 1.82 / 1.84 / 2.13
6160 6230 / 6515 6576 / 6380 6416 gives 0.097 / 1.93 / 1.88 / 2.16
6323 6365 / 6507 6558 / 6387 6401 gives 0.005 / 1.8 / 1.9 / 2.18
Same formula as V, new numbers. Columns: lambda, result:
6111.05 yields 2.08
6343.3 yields 1.81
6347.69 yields 1.79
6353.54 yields 1.86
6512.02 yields 2.14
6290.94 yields 1.9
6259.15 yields 1.32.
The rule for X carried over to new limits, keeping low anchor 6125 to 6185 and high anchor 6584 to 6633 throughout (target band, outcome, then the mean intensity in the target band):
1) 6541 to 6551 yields -2.8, 2.34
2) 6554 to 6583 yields -3.4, 2.04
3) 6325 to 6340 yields 0.9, 1.73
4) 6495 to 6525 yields -4.6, 2.11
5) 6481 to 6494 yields -2.5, 2.18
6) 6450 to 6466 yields -1.6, 2.02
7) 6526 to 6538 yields -2.3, 2.18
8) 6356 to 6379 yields -0.3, 1.87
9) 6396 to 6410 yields -0.4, 1.9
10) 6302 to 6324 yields -0.4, 1.88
